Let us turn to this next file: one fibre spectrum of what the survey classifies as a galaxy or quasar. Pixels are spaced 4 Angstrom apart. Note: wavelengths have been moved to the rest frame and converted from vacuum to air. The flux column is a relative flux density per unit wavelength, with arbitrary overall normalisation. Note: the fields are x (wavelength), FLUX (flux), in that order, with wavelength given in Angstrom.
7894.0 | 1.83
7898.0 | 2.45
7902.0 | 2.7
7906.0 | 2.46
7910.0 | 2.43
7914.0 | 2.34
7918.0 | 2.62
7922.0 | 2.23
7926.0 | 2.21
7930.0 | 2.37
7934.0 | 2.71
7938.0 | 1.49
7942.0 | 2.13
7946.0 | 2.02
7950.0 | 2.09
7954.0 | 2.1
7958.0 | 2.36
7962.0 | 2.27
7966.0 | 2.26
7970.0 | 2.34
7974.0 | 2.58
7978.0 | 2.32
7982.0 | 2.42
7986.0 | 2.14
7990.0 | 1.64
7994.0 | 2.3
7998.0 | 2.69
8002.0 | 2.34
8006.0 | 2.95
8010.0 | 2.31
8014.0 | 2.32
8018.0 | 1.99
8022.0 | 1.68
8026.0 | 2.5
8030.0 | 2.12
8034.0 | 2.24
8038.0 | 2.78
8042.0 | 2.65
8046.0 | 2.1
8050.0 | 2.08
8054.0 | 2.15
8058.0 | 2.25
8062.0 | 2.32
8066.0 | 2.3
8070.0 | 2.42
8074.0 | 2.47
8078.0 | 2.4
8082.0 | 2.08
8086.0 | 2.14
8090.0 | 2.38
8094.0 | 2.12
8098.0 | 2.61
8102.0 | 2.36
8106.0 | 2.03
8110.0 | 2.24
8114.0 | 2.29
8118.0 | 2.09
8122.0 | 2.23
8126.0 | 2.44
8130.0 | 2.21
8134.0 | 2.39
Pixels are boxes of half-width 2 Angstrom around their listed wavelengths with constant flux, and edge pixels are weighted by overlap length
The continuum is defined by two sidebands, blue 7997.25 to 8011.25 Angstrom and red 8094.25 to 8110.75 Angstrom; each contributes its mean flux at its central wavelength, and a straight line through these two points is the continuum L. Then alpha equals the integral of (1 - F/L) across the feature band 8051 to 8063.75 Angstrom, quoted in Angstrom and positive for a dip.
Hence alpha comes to 1.0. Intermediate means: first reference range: 2.58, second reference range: 2.3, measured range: 2.23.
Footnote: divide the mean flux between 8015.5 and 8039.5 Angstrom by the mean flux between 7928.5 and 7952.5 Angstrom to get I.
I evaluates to 1.04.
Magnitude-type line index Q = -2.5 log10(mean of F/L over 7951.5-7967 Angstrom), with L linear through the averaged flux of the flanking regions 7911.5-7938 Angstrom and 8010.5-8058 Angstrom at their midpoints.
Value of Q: 0.03 mag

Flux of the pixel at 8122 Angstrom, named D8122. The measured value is 2.23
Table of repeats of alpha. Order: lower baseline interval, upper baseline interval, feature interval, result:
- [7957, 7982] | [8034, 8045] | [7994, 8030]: 2.23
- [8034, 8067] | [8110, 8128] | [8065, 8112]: -0.14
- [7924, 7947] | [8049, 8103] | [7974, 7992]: 0.21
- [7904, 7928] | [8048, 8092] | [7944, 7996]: 2.77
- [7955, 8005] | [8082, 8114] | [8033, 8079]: -1.41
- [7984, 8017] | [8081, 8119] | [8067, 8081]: -0.82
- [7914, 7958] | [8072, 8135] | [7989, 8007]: -1.27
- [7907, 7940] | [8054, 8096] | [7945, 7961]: 0.99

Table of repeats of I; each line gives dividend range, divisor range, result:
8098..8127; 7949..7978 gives 0.98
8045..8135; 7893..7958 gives 1.00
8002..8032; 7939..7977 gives 1.02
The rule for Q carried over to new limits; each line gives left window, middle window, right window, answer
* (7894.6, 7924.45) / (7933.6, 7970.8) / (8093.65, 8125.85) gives 0.12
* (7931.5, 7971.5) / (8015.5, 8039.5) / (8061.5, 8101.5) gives 0.03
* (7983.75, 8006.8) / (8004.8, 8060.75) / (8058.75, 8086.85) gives 0.01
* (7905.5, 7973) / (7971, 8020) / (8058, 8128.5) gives -0.03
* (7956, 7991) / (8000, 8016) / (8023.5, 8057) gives -0.08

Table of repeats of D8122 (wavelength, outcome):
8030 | 2.12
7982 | 2.42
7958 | 2.36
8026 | 2.5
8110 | 2.24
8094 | 2.12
